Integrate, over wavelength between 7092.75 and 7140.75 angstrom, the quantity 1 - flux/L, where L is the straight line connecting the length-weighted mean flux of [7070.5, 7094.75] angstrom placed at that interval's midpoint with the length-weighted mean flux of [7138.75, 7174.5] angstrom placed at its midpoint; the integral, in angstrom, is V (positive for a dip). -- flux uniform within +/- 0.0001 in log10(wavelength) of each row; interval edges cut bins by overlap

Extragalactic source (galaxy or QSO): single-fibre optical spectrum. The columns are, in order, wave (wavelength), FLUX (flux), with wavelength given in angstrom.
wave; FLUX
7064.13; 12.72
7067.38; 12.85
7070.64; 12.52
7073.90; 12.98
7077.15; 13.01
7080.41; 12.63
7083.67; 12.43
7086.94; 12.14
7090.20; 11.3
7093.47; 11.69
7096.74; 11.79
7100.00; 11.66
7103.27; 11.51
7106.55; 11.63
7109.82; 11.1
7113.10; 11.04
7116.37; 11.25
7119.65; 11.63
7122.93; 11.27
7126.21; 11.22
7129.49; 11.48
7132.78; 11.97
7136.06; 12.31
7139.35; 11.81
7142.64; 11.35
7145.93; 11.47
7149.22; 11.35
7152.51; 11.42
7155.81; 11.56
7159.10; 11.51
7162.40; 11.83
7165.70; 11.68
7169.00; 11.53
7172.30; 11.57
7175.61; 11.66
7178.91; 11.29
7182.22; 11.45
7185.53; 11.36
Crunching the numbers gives 1.7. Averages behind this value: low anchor 12.3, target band 11.6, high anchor 11.5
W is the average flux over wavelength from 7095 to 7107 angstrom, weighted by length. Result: 11.6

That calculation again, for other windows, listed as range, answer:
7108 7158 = 11.5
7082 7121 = 11.6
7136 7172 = 11.6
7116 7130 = 11.4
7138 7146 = 11.5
